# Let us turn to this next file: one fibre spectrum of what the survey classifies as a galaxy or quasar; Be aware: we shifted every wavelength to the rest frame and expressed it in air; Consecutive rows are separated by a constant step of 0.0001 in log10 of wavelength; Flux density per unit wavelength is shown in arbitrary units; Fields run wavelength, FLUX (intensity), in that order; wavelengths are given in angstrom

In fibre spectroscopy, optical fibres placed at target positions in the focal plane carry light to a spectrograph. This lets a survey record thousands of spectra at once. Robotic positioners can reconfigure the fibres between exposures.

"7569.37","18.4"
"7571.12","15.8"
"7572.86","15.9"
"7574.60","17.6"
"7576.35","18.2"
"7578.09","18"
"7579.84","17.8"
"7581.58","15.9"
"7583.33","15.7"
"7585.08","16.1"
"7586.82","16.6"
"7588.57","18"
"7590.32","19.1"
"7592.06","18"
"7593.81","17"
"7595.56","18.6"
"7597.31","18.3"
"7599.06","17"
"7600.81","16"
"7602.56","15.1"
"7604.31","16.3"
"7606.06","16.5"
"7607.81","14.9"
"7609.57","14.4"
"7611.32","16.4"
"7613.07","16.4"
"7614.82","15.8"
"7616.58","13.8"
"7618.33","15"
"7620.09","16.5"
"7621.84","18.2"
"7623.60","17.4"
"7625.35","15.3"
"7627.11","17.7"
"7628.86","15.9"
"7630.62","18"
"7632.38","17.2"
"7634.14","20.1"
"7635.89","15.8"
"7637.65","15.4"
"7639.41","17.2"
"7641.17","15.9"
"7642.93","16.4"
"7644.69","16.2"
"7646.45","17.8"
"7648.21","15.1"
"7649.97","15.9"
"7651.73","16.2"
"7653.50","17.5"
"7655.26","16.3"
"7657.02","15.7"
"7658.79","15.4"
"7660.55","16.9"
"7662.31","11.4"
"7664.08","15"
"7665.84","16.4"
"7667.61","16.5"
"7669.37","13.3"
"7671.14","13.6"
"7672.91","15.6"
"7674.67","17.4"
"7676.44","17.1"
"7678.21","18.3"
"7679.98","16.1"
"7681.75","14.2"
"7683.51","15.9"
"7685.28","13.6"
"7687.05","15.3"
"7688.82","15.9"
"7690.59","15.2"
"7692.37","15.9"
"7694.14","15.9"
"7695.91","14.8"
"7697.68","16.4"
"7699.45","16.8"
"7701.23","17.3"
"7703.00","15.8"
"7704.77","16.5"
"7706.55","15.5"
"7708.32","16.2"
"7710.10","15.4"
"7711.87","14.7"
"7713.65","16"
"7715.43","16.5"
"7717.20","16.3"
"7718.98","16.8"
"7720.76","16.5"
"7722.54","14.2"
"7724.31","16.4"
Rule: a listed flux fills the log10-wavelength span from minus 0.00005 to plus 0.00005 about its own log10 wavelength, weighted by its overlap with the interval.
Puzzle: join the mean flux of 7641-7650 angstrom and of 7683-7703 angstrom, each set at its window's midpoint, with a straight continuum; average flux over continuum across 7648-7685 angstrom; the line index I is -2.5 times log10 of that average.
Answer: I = 0.02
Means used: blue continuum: 16.3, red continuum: 15.7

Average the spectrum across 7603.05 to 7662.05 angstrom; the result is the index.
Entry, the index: 16.3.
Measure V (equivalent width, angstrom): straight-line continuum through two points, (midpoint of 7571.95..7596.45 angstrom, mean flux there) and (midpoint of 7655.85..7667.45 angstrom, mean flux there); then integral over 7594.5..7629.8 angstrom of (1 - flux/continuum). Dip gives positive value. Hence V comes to 0.6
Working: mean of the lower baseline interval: 17.3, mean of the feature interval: 16.3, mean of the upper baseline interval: 15.2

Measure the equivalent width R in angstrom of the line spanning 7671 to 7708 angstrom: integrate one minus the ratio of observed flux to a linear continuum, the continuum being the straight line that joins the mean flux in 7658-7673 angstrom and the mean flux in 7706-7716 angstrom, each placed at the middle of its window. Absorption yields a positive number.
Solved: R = -1.5 angstrom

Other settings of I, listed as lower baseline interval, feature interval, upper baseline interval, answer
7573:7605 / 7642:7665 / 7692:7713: 0.04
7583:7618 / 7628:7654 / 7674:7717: -0.03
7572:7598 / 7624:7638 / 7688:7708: -0.01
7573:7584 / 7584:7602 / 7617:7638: -0.02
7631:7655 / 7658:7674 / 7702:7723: 0.10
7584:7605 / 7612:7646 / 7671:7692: 0.00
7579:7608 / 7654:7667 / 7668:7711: 0.05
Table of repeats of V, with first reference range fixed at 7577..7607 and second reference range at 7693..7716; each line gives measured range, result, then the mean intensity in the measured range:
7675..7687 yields 0.23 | 15.9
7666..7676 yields 0.53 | 15.4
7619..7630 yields -0.05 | 16.8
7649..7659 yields 0.16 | 16.2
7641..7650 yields 0.15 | 16.3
